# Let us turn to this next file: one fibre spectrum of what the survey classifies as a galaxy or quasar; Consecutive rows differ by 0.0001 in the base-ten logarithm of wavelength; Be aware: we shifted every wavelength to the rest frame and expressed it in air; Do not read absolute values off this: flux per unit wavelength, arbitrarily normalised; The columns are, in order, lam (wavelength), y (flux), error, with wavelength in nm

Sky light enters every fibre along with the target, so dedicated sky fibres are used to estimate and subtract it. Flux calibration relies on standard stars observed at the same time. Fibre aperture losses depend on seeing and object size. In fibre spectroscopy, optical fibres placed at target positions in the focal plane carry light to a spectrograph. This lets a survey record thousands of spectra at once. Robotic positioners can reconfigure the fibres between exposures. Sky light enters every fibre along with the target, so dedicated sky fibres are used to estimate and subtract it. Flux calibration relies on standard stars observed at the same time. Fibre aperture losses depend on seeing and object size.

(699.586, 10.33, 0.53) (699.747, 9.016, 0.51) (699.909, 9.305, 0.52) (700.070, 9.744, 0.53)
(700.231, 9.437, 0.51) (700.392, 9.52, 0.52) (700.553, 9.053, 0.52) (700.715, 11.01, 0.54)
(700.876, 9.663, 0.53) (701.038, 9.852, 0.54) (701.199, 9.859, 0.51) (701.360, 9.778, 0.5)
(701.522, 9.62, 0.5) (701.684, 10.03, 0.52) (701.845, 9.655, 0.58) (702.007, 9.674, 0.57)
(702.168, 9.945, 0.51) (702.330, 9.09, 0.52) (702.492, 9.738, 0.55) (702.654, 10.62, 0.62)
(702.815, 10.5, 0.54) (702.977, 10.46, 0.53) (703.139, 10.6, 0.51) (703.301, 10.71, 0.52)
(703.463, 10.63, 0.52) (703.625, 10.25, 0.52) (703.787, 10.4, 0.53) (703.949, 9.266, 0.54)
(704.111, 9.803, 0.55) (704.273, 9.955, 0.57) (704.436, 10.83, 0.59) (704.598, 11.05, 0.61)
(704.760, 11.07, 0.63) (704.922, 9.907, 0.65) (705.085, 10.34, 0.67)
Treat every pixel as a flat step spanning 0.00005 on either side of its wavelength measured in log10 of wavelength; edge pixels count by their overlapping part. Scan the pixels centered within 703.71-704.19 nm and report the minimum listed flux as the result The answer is 9.266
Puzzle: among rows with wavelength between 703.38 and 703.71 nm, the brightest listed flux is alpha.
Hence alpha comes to 10.63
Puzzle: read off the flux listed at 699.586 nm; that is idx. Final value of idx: 10.33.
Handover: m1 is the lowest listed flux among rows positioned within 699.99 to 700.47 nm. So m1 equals 9.437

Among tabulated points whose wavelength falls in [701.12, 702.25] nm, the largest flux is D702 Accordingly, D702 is 10.03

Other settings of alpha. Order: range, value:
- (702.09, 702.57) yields 9.945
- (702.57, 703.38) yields 10.71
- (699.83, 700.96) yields 11.01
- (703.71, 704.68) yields 11.05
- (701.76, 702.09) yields 9.674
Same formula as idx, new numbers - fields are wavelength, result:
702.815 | 10.5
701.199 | 9.859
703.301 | 10.71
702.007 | 9.674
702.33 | 9.09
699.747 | 9.016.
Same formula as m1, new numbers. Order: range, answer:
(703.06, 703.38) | 10.6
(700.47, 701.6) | 9.053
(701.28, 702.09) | 9.62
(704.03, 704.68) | 9.803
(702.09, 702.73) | 9.09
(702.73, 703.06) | 10.46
